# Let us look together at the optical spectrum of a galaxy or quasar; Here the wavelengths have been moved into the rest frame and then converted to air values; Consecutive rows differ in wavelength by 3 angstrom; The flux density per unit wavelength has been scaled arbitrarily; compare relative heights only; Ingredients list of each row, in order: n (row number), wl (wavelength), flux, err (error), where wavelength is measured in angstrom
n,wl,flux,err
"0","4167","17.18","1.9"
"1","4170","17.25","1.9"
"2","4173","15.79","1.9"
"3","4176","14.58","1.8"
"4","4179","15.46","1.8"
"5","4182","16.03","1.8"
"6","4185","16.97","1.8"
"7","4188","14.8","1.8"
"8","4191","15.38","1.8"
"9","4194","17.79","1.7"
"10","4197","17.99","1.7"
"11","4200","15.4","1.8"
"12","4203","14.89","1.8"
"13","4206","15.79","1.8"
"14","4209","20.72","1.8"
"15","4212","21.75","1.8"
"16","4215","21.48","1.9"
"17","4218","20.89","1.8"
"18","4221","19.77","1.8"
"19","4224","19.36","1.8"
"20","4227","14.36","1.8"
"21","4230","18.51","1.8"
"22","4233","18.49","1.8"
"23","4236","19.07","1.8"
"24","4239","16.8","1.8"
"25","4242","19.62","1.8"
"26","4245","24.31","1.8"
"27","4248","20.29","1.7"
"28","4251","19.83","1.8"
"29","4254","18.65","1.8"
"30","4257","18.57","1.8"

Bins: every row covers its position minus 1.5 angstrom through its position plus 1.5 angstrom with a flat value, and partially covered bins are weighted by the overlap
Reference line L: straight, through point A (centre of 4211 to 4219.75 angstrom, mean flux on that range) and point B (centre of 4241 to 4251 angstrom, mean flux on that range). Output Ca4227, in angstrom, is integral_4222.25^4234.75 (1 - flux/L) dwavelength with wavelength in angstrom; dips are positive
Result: 2.1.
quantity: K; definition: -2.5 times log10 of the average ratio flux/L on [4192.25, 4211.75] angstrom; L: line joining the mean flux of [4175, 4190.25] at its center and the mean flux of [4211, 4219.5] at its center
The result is 0.10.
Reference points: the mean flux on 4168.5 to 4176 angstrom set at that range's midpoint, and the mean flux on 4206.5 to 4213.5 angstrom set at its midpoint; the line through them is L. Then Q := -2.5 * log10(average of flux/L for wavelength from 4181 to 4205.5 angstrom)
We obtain 0.15 mag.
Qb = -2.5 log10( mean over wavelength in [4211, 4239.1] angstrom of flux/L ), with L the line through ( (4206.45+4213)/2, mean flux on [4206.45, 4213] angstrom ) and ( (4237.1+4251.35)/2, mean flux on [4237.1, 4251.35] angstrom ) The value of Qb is 0.06 mag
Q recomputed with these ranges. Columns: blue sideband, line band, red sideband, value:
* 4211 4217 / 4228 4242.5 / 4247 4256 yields 0.118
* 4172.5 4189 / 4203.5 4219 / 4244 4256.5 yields -0.116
